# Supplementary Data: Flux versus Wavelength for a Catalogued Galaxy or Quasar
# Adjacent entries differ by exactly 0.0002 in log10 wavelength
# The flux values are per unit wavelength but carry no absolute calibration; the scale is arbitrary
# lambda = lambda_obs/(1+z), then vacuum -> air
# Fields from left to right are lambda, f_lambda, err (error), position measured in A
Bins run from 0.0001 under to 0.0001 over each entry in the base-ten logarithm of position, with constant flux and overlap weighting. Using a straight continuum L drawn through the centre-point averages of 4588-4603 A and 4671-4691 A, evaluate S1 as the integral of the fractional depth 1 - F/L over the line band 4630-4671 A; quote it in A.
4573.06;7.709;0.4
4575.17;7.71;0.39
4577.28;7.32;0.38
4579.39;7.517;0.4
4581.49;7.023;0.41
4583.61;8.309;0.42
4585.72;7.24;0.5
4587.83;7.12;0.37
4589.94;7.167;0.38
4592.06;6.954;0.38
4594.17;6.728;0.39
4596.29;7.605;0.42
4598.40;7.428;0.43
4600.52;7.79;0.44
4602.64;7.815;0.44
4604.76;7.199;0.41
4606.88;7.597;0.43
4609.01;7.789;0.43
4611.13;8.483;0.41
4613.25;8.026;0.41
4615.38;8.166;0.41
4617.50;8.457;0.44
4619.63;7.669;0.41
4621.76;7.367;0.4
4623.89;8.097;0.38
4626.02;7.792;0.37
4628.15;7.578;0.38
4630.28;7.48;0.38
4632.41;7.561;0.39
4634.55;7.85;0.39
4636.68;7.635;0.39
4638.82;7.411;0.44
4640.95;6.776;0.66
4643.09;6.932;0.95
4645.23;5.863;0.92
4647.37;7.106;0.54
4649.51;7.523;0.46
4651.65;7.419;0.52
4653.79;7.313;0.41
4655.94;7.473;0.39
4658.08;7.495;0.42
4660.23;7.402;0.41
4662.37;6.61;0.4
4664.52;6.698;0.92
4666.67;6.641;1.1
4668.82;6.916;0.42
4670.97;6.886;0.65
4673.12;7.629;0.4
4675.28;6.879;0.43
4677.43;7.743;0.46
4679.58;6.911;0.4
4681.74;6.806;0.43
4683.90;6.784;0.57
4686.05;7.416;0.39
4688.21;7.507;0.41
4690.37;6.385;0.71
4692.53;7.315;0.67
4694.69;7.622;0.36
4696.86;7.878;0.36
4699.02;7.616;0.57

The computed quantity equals 0.3 A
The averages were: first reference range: 7.32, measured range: 7.15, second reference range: 7.12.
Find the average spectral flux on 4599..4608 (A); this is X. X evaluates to 7.58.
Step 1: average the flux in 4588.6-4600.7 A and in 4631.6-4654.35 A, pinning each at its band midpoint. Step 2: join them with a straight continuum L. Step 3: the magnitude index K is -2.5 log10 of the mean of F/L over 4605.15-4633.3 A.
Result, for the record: -0.088 mag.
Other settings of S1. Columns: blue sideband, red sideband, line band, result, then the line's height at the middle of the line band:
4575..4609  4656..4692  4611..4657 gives -1.8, 7.23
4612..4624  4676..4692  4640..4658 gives 1.1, 7.55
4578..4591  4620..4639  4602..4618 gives -0.8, 7.54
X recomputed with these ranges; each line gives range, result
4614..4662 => 7.46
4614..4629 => 7.88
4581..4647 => 7.51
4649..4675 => 7.15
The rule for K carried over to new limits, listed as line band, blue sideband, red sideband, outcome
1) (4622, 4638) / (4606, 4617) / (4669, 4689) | 0.02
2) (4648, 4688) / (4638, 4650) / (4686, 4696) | -0.01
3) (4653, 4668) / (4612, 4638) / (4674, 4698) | 0.06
